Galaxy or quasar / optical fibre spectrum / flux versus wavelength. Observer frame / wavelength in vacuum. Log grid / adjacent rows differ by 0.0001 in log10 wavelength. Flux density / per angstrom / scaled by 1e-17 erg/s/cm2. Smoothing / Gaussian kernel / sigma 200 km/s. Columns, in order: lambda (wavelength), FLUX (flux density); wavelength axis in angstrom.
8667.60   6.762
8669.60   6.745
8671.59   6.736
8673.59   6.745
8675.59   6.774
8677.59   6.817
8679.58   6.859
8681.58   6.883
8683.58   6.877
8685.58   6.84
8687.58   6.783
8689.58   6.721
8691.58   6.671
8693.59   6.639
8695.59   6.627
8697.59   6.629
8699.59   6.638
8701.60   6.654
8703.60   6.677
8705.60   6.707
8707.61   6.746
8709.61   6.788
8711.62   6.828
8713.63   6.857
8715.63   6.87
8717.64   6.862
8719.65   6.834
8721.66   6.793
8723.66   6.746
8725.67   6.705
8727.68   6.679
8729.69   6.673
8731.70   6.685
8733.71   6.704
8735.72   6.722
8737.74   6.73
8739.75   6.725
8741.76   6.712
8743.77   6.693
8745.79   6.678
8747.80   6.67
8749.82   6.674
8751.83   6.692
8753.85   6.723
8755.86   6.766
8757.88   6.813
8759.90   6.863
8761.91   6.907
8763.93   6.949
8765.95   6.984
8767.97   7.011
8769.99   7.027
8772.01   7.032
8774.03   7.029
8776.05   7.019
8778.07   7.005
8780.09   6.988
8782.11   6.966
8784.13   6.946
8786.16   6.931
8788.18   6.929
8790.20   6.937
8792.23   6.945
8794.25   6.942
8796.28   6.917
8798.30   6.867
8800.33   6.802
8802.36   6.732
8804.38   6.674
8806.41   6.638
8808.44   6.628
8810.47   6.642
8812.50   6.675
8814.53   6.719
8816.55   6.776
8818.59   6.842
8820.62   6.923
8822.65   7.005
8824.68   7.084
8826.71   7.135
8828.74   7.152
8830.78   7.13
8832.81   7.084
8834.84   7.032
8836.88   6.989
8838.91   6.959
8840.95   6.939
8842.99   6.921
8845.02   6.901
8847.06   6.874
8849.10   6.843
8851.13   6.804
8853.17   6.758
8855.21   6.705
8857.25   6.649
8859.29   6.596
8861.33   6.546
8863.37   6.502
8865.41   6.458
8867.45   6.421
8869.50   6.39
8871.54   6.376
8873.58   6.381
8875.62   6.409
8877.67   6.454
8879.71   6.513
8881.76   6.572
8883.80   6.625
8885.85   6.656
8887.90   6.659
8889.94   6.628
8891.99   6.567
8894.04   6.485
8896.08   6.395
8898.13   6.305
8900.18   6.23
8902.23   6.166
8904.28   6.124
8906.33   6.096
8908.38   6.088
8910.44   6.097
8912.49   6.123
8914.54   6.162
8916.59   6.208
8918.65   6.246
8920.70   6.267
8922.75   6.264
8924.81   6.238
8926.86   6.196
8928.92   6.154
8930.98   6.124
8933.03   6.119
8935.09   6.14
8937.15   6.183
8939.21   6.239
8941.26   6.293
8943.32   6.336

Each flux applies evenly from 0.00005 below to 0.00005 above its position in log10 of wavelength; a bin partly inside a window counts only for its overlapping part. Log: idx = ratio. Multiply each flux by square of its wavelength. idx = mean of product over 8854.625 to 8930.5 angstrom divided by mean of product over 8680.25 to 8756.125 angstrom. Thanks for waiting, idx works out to 0.98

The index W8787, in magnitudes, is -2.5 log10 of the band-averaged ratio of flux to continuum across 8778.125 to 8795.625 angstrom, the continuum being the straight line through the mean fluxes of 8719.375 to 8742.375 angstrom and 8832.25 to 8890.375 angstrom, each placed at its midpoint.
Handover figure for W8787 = -0.04 mag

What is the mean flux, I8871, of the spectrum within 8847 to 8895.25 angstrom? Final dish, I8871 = 6.57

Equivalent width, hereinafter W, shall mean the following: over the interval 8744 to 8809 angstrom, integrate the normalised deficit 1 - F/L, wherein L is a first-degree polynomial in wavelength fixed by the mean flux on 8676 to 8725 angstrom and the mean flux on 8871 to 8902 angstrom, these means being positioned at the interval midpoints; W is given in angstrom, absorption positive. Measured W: -2.1 angstrom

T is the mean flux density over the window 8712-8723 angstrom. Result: 6.84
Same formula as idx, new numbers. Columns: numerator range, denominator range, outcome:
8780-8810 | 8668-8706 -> 1.04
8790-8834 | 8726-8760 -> 1.04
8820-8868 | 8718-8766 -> 1.04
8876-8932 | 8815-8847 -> 0.92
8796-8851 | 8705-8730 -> 1.04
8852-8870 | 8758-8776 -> 0.96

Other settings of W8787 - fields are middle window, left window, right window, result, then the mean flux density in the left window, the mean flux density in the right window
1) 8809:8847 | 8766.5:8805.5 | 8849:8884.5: -0.032 mag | 6.93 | 6.55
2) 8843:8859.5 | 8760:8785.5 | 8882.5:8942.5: -0.032 mag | 6.98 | 6.28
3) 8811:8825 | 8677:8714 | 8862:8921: -0.054 mag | 6.75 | 6.37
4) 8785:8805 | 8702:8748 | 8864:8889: -0.039 mag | 6.74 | 6.49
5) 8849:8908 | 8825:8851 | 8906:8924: 0.013 mag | 6.99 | 6.17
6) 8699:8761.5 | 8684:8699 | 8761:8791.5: 0.014 mag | 6.71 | 6.98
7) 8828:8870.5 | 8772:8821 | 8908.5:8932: -0.036 mag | 6.86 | 6.18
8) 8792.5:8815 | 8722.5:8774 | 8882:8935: -0.023 mag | 6.79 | 6.29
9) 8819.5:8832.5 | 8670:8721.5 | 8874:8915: -0.091 mag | 6.76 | 6.37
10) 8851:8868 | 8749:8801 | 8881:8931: -0.012 mag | 6.91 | 6.31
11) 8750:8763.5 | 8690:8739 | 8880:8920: -0.025 mag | 6.73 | 6.34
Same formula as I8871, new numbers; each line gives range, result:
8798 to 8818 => 6.71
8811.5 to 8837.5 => 6.97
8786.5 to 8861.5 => 6.86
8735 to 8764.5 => 6.75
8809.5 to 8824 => 6.81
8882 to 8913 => 6.36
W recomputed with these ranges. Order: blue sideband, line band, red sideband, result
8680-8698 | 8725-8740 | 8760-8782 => 0.38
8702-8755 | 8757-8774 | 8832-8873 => -0.55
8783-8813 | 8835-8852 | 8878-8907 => -0.71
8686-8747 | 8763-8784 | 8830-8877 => -0.86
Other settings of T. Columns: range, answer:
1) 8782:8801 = 6.92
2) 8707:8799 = 6.84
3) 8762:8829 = 6.9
